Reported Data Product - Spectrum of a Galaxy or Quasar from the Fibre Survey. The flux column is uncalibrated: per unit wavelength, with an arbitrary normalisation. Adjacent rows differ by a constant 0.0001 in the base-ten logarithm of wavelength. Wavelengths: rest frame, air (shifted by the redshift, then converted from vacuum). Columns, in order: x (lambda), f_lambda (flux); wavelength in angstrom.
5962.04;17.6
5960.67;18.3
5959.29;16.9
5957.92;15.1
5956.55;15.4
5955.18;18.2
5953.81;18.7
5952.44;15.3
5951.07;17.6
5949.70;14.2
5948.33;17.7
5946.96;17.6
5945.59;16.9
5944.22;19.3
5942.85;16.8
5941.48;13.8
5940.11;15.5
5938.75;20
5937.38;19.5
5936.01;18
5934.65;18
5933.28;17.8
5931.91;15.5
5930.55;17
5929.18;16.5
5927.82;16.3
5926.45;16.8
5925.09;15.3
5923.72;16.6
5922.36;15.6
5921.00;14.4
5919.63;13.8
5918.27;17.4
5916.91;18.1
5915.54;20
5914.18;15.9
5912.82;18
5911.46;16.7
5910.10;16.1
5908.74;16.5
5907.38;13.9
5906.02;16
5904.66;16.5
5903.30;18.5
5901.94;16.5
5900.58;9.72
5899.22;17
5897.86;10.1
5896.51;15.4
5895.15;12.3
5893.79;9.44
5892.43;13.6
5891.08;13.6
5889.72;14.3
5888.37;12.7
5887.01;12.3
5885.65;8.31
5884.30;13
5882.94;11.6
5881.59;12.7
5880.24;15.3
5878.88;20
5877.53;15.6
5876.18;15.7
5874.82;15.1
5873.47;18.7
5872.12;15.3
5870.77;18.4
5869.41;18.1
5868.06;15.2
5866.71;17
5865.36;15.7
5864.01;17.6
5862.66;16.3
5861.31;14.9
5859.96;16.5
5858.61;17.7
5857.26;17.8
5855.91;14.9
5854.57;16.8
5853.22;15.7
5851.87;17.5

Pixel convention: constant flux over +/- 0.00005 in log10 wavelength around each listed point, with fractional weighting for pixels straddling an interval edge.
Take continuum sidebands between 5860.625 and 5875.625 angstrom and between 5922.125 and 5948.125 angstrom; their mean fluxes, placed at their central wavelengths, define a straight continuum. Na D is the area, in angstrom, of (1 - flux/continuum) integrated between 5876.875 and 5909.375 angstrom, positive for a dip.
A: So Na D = 5.4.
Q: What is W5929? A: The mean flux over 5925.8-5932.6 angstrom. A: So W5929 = 16.4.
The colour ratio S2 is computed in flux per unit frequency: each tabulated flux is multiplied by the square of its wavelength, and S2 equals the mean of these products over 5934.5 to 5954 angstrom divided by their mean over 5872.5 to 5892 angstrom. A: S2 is 1.24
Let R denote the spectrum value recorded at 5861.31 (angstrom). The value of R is 14.9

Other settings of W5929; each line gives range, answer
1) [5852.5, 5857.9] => 16.3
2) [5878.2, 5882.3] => 16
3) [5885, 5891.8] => 12.3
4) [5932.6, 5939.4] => 18.6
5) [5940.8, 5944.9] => 16.6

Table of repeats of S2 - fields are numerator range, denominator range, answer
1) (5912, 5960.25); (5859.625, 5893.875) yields 1.15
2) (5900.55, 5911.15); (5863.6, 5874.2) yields 0.95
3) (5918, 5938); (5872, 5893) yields 1.18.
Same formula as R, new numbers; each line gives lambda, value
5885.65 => 8.31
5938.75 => 20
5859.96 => 16.5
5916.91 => 18.1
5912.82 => 18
